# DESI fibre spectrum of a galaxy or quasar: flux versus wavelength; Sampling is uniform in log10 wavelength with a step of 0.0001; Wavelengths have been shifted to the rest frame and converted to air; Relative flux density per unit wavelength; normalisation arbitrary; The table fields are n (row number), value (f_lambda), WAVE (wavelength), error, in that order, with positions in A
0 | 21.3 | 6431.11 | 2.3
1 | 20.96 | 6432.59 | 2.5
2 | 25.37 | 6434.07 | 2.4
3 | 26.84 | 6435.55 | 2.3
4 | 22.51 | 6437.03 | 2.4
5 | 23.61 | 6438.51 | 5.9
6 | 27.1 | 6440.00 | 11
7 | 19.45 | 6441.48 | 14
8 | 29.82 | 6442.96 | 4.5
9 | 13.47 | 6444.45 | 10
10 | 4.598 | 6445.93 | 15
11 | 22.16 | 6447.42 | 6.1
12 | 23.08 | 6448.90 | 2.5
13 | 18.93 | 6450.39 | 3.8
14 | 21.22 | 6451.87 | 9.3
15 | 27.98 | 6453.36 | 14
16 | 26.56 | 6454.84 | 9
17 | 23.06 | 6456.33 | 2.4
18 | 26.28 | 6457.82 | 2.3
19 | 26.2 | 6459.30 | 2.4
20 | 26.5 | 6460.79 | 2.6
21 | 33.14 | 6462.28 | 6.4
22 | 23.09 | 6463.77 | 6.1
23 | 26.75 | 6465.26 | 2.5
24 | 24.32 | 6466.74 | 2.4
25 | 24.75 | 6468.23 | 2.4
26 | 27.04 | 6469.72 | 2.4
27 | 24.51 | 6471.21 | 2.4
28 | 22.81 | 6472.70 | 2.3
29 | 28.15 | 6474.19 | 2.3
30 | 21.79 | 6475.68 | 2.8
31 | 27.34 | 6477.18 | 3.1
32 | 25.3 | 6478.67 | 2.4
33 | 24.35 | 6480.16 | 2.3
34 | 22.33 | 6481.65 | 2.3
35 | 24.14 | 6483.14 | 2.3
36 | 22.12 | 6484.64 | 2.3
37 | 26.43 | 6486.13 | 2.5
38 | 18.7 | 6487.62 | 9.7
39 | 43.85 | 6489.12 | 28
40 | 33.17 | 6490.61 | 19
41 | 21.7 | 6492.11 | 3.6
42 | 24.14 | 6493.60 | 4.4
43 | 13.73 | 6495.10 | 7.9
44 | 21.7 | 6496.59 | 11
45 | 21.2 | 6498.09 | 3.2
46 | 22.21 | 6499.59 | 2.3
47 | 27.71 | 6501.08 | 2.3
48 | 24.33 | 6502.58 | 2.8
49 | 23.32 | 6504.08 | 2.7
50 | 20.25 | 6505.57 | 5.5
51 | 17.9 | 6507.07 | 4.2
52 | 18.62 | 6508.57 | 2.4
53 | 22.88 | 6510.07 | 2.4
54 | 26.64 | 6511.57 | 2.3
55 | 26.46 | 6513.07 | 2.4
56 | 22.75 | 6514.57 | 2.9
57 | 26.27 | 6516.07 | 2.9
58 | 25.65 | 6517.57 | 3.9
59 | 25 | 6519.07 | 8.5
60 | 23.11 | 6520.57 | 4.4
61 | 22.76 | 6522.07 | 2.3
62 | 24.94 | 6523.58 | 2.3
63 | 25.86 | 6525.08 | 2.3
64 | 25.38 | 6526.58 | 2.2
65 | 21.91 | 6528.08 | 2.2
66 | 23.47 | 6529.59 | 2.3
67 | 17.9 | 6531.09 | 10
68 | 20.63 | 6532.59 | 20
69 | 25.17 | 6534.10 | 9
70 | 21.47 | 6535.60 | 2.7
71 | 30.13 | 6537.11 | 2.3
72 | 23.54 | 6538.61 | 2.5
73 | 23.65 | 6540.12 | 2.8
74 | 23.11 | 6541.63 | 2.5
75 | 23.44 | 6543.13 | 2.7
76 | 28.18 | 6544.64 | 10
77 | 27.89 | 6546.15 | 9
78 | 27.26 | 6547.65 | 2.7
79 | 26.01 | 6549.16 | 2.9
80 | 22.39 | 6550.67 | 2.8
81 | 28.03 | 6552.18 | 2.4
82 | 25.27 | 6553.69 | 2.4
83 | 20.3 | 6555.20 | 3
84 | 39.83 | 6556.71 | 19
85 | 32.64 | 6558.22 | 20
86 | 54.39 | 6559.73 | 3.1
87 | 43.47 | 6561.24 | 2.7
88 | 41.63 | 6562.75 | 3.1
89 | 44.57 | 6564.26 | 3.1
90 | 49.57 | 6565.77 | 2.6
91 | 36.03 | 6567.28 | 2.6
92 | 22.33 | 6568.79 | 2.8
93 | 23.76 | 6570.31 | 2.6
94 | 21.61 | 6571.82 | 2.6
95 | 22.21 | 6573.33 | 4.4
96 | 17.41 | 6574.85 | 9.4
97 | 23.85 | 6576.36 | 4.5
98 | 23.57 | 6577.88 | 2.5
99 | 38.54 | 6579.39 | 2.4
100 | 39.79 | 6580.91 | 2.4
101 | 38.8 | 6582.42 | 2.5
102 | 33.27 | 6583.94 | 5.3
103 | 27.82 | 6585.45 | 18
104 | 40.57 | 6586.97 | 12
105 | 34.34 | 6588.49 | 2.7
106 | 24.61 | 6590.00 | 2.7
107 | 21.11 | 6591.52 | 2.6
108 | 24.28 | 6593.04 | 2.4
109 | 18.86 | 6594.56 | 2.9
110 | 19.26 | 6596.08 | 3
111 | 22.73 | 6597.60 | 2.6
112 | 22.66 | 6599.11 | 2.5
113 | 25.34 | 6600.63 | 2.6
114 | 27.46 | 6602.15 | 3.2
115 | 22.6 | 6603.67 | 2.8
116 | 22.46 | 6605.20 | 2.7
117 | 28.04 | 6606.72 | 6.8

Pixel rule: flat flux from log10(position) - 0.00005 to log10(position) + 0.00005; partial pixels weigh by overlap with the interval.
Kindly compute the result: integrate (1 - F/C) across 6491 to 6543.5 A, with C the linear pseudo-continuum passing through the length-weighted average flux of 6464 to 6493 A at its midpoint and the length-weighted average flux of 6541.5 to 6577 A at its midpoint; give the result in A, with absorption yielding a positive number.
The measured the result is 9.0 A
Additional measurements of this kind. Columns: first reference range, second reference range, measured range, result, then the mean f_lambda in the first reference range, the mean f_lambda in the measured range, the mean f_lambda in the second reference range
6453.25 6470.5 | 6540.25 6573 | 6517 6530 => 2.32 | 26.2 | 24.2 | 31.2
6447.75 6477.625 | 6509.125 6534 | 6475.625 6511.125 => 0.99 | 25.1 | 23.8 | 23.8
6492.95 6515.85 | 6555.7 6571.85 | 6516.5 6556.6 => 7.72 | 22.3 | 24.6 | 37.7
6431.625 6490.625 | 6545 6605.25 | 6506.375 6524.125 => 2.15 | 24.4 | 23.6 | 29.5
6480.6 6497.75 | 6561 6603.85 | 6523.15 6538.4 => 1.75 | 24.6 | 23.7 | 29.3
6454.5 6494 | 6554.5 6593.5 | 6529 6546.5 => 3.54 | 25.9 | 24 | 32.4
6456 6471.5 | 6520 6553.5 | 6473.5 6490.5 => -0.31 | 26.1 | 26.1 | 24.4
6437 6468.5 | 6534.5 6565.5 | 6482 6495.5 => 0.27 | 23.4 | 25.5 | 30.6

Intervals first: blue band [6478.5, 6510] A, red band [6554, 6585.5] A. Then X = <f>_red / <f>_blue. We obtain 1.4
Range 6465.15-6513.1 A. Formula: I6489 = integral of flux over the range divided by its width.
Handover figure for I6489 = 24.2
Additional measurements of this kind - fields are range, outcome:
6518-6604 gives 27.8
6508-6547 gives 24.1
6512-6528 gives 24.7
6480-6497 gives 24.8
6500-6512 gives 22.6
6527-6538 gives 23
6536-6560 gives 27.9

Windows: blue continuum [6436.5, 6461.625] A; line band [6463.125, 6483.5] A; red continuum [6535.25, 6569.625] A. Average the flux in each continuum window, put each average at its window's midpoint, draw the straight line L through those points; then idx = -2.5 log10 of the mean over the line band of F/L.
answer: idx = -0.01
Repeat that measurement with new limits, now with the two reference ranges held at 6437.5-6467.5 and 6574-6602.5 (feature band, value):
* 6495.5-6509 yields 0.15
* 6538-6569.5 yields -0.19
